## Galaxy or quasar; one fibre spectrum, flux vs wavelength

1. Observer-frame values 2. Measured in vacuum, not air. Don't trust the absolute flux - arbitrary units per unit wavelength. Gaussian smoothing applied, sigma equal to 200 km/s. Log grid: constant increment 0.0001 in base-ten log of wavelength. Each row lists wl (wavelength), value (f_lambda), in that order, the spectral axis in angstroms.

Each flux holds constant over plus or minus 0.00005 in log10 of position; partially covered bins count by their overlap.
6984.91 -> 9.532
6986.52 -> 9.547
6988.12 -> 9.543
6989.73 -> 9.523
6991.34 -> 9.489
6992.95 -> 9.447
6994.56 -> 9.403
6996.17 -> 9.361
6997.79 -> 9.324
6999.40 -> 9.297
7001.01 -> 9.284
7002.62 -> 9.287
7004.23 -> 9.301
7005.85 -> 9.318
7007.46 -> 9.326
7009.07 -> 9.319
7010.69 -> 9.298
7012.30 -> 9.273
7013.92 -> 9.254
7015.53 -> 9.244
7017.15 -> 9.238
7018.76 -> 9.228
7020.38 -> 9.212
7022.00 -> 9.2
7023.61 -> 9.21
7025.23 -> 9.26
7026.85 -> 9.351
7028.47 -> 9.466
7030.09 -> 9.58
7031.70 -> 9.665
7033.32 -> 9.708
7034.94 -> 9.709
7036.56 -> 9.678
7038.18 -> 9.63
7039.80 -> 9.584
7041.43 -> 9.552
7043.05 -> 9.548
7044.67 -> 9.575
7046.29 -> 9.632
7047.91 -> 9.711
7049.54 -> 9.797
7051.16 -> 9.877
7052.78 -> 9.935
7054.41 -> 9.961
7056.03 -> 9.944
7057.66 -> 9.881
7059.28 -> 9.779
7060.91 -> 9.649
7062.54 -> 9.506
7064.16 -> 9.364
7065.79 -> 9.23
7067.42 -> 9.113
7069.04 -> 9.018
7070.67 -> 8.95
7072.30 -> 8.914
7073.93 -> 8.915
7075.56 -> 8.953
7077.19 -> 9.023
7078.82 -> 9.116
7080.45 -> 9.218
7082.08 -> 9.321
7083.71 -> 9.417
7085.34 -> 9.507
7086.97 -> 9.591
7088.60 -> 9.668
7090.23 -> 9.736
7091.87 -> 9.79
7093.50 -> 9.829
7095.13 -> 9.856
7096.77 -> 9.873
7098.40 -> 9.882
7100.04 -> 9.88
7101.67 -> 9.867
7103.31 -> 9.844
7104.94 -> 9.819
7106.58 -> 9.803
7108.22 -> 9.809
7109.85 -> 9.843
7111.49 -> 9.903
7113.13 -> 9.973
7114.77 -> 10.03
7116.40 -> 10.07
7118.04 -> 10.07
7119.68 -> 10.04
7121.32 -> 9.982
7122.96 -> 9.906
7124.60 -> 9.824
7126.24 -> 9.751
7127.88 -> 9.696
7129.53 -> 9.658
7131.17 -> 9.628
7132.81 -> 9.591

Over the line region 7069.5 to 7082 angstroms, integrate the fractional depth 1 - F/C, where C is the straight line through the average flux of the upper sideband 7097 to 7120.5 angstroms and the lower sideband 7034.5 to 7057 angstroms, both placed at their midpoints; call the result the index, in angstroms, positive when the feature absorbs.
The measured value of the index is 1.00 angstroms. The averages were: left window 9.72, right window 9.92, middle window 9.03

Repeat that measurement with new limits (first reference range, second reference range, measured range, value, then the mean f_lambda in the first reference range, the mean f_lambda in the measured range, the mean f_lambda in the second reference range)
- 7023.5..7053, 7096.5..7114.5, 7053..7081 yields 1.1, 9.61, 9.34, 9.87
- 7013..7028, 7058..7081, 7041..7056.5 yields -0.9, 9.25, 9.76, 9.21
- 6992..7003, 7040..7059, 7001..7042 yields 0.6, 9.35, 9.39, 9.76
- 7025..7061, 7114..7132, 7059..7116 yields 1.4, 9.68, 9.54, 9.88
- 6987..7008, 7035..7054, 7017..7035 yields 0.3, 9.38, 9.4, 9.69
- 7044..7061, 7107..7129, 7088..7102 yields 0.1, 9.8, 9.82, 9.91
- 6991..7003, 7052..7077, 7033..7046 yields -0.3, 9.36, 9.62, 9.39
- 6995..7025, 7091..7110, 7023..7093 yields 0.6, 9.28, 9.49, 9.84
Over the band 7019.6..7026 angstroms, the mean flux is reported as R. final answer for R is 9.22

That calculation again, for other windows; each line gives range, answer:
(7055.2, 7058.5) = 9.93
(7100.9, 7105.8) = 9.84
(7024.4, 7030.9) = 9.42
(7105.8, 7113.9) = 9.86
